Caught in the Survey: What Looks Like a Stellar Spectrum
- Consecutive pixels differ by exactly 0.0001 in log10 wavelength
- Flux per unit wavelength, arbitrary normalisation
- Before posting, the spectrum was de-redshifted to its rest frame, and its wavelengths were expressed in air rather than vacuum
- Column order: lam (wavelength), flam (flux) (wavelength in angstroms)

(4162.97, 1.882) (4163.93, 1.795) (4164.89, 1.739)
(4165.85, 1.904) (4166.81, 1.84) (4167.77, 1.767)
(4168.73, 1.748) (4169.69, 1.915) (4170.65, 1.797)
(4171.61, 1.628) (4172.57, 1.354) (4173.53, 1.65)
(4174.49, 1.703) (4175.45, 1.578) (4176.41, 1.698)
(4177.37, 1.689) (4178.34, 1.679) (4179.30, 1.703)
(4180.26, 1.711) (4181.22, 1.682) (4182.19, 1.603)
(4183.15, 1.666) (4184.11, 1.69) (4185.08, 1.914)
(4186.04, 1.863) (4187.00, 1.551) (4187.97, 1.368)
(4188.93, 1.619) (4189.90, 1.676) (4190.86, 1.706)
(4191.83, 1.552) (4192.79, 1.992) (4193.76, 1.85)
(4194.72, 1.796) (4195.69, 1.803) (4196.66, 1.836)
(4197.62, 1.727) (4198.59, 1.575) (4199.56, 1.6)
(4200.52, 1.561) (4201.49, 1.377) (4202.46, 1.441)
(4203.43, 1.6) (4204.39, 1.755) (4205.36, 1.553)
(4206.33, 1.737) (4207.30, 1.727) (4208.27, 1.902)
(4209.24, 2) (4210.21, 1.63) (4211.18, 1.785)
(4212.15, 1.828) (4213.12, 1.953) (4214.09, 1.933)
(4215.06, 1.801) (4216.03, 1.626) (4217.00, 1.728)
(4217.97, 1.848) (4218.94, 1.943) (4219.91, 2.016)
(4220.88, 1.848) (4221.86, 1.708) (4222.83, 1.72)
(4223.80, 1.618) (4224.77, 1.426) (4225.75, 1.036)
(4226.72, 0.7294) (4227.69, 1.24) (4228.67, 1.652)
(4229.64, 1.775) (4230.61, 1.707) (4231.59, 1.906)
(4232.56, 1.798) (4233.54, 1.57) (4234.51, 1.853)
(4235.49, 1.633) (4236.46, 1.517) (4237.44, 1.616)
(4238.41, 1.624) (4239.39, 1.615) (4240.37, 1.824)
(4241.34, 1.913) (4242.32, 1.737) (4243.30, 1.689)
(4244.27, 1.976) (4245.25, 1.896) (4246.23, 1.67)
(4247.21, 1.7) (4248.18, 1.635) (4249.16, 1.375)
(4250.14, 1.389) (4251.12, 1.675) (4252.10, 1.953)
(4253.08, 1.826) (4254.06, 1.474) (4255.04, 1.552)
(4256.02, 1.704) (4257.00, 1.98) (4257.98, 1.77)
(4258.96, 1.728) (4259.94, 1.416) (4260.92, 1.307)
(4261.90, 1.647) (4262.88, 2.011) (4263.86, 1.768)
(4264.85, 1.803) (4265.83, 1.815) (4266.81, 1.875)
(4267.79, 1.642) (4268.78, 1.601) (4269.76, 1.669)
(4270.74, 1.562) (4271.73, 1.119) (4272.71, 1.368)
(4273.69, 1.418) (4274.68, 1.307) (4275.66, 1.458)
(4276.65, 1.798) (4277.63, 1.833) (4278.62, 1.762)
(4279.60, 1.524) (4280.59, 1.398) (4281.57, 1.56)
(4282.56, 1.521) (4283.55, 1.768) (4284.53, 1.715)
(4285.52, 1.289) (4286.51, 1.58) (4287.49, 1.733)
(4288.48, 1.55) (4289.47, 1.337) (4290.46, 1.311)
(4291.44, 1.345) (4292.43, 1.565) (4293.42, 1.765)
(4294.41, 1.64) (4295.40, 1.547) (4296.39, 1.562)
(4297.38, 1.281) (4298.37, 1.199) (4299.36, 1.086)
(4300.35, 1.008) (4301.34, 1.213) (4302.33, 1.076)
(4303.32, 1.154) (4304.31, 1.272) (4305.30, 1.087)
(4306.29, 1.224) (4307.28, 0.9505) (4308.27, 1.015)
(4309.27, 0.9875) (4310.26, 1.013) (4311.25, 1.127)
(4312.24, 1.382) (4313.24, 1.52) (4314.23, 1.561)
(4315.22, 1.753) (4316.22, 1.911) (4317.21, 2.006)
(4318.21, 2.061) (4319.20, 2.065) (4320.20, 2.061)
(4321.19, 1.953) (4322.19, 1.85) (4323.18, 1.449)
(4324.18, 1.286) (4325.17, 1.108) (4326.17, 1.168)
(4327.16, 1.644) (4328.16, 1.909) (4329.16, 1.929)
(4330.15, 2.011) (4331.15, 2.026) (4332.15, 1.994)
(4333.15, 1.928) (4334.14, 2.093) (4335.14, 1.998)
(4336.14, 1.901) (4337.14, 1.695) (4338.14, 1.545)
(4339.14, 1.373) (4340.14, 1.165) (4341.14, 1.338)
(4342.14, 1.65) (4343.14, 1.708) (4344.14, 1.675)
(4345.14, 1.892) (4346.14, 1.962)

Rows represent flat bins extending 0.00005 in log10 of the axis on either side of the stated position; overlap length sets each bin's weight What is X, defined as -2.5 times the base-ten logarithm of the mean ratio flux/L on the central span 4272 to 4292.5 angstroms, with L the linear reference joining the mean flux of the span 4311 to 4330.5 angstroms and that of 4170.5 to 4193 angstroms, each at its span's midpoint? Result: 0.11 mag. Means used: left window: 1.66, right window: 1.69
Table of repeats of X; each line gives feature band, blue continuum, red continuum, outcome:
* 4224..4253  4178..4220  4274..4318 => -0.018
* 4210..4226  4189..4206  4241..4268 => -0.038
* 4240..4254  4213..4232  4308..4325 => -0.057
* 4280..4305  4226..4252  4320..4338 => 0.209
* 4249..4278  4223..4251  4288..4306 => -0.098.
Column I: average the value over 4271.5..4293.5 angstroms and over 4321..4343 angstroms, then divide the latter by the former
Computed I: 1.10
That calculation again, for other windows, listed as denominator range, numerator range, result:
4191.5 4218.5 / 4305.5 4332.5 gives 0.91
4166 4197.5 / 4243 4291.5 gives 0.95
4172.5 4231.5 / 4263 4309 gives 0.87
